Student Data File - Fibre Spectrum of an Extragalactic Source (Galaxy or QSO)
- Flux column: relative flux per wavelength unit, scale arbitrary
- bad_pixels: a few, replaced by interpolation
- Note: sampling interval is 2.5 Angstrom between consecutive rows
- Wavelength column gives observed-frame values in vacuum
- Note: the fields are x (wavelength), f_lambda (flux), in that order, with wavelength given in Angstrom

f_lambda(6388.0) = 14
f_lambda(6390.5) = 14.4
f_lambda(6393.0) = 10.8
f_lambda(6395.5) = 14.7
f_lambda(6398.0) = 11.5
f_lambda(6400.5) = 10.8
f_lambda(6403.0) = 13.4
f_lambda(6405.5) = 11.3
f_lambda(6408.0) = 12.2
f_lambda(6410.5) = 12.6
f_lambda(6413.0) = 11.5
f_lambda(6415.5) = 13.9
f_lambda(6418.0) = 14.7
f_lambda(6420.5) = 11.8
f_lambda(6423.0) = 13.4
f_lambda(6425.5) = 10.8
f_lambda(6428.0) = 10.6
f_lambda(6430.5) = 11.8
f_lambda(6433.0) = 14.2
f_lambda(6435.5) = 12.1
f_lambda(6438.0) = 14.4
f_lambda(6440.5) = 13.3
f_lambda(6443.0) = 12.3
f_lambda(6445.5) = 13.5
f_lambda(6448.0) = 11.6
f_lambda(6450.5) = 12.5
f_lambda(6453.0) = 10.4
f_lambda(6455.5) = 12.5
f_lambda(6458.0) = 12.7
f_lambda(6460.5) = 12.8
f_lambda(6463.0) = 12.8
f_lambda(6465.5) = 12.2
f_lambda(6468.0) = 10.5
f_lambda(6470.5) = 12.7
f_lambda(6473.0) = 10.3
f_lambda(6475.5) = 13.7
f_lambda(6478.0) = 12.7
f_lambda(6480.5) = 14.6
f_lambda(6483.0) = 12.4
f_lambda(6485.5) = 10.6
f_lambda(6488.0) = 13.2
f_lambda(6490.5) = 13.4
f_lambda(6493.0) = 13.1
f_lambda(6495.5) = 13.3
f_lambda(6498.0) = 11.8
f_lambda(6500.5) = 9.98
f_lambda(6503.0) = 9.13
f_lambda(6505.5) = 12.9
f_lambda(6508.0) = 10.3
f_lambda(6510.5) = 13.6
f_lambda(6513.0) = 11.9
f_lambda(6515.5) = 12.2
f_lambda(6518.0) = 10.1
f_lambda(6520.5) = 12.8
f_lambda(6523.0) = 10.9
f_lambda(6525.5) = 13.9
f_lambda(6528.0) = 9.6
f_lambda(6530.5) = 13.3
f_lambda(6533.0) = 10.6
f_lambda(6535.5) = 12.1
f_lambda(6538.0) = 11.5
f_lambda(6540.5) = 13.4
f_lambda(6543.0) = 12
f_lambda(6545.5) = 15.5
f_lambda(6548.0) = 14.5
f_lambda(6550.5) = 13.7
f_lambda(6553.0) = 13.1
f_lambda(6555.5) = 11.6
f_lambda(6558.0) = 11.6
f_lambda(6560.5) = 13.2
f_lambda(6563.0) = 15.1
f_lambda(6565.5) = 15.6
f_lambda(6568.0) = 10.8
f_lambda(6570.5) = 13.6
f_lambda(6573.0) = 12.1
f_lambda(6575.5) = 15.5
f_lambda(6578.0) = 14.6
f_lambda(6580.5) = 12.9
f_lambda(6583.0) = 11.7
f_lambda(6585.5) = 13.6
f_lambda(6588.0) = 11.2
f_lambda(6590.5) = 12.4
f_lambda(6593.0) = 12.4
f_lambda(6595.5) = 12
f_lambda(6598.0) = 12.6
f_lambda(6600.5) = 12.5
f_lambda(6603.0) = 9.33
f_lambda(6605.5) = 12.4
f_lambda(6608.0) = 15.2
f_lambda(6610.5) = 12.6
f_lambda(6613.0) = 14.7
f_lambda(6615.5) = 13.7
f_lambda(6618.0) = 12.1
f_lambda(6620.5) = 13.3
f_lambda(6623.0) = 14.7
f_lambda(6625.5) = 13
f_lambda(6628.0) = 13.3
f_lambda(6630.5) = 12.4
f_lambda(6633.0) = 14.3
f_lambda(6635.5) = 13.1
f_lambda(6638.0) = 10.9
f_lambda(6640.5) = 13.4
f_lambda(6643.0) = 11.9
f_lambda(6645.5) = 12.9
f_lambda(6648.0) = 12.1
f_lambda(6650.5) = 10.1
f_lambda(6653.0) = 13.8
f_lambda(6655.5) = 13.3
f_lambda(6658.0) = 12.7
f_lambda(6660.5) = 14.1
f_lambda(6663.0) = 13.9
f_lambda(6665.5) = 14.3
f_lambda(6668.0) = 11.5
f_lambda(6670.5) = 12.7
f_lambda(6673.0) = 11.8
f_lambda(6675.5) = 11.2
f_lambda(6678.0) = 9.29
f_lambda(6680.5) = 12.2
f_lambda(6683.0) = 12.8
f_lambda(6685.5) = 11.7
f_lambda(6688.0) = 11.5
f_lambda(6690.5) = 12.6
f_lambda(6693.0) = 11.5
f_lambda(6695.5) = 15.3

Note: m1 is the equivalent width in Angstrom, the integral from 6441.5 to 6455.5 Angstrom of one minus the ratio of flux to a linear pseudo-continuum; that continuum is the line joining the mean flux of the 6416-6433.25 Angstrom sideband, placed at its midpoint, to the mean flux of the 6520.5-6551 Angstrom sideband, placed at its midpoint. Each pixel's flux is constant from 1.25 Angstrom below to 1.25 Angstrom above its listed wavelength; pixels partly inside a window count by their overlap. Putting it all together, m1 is 0.4 Angstrom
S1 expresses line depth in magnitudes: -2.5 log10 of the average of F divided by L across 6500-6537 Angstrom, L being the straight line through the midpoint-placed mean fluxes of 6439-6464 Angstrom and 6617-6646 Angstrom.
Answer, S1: 0.09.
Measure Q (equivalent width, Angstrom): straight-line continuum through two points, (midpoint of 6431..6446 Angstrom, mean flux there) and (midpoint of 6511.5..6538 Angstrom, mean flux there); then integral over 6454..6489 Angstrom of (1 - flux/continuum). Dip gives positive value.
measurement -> 0.7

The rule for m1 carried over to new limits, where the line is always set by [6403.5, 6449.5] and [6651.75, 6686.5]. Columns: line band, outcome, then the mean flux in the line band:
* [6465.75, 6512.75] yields 1.64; 12.1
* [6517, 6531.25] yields 0.92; 11.7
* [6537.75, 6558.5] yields -0.93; 13.1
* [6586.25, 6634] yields -1.19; 12.8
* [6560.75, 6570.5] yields -0.93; 13.7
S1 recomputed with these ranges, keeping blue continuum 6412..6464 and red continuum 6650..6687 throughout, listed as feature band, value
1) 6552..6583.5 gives -0.06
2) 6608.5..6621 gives -0.08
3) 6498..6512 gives 0.12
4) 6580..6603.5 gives 0.03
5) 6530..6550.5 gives -0.04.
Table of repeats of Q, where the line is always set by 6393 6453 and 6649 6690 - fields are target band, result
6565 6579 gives -1.4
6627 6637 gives -0.7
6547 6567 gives -1.8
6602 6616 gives -0.8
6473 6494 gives -0.6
